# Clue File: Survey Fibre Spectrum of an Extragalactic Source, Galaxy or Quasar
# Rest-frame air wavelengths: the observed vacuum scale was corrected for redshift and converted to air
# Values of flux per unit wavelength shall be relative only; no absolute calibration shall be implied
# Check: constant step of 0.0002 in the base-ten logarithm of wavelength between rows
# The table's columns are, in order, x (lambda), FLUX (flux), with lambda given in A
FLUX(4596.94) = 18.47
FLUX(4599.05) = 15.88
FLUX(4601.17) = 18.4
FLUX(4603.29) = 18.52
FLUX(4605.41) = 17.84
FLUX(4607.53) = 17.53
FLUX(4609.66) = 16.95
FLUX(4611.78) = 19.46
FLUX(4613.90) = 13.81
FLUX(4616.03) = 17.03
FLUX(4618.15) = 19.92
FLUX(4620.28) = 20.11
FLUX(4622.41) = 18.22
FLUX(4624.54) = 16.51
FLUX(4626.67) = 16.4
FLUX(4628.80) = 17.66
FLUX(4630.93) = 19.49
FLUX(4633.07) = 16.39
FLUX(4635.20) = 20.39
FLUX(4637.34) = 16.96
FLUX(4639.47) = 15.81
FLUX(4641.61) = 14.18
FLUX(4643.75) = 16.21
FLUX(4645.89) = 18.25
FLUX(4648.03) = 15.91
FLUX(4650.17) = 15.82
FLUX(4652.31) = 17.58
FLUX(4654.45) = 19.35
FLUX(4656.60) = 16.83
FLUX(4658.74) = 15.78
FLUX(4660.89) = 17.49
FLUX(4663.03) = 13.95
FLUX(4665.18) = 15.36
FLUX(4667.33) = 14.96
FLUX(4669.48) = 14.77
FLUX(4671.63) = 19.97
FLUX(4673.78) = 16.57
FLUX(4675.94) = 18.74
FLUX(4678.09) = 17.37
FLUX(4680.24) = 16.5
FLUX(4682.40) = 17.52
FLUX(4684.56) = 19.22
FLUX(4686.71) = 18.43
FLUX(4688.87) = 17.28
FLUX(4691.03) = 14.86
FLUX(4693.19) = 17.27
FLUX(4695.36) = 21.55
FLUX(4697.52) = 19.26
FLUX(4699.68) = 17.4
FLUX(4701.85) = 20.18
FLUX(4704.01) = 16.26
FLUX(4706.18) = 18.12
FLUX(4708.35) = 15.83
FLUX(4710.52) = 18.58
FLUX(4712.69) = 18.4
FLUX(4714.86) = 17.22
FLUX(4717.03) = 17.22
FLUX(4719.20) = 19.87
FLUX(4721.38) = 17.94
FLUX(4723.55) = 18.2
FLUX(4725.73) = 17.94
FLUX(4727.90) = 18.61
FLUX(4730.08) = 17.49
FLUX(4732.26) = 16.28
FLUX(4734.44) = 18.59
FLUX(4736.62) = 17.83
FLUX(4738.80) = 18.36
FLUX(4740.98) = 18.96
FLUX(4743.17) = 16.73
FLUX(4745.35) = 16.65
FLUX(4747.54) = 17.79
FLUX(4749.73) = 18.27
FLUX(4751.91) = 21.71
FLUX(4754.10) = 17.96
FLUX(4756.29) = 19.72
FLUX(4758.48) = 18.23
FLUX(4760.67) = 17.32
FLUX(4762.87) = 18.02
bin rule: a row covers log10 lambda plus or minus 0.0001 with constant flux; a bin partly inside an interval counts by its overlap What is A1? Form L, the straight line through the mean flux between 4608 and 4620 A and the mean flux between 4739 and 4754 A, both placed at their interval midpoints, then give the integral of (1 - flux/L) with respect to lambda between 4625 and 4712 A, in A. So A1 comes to 3.1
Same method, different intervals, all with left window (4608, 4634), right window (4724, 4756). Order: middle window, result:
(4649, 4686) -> 1.9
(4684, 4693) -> 0.3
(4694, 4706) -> -0.6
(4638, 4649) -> 1.0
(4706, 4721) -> 0.1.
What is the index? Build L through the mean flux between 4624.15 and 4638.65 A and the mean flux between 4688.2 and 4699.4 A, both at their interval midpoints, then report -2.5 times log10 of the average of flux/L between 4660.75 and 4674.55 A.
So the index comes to 0.12 mag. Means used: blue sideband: 17.7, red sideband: 18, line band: 16.1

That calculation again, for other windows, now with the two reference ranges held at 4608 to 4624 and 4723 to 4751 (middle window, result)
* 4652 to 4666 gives 0.080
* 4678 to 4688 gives 0.000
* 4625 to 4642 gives 0.038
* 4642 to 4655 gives 0.057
